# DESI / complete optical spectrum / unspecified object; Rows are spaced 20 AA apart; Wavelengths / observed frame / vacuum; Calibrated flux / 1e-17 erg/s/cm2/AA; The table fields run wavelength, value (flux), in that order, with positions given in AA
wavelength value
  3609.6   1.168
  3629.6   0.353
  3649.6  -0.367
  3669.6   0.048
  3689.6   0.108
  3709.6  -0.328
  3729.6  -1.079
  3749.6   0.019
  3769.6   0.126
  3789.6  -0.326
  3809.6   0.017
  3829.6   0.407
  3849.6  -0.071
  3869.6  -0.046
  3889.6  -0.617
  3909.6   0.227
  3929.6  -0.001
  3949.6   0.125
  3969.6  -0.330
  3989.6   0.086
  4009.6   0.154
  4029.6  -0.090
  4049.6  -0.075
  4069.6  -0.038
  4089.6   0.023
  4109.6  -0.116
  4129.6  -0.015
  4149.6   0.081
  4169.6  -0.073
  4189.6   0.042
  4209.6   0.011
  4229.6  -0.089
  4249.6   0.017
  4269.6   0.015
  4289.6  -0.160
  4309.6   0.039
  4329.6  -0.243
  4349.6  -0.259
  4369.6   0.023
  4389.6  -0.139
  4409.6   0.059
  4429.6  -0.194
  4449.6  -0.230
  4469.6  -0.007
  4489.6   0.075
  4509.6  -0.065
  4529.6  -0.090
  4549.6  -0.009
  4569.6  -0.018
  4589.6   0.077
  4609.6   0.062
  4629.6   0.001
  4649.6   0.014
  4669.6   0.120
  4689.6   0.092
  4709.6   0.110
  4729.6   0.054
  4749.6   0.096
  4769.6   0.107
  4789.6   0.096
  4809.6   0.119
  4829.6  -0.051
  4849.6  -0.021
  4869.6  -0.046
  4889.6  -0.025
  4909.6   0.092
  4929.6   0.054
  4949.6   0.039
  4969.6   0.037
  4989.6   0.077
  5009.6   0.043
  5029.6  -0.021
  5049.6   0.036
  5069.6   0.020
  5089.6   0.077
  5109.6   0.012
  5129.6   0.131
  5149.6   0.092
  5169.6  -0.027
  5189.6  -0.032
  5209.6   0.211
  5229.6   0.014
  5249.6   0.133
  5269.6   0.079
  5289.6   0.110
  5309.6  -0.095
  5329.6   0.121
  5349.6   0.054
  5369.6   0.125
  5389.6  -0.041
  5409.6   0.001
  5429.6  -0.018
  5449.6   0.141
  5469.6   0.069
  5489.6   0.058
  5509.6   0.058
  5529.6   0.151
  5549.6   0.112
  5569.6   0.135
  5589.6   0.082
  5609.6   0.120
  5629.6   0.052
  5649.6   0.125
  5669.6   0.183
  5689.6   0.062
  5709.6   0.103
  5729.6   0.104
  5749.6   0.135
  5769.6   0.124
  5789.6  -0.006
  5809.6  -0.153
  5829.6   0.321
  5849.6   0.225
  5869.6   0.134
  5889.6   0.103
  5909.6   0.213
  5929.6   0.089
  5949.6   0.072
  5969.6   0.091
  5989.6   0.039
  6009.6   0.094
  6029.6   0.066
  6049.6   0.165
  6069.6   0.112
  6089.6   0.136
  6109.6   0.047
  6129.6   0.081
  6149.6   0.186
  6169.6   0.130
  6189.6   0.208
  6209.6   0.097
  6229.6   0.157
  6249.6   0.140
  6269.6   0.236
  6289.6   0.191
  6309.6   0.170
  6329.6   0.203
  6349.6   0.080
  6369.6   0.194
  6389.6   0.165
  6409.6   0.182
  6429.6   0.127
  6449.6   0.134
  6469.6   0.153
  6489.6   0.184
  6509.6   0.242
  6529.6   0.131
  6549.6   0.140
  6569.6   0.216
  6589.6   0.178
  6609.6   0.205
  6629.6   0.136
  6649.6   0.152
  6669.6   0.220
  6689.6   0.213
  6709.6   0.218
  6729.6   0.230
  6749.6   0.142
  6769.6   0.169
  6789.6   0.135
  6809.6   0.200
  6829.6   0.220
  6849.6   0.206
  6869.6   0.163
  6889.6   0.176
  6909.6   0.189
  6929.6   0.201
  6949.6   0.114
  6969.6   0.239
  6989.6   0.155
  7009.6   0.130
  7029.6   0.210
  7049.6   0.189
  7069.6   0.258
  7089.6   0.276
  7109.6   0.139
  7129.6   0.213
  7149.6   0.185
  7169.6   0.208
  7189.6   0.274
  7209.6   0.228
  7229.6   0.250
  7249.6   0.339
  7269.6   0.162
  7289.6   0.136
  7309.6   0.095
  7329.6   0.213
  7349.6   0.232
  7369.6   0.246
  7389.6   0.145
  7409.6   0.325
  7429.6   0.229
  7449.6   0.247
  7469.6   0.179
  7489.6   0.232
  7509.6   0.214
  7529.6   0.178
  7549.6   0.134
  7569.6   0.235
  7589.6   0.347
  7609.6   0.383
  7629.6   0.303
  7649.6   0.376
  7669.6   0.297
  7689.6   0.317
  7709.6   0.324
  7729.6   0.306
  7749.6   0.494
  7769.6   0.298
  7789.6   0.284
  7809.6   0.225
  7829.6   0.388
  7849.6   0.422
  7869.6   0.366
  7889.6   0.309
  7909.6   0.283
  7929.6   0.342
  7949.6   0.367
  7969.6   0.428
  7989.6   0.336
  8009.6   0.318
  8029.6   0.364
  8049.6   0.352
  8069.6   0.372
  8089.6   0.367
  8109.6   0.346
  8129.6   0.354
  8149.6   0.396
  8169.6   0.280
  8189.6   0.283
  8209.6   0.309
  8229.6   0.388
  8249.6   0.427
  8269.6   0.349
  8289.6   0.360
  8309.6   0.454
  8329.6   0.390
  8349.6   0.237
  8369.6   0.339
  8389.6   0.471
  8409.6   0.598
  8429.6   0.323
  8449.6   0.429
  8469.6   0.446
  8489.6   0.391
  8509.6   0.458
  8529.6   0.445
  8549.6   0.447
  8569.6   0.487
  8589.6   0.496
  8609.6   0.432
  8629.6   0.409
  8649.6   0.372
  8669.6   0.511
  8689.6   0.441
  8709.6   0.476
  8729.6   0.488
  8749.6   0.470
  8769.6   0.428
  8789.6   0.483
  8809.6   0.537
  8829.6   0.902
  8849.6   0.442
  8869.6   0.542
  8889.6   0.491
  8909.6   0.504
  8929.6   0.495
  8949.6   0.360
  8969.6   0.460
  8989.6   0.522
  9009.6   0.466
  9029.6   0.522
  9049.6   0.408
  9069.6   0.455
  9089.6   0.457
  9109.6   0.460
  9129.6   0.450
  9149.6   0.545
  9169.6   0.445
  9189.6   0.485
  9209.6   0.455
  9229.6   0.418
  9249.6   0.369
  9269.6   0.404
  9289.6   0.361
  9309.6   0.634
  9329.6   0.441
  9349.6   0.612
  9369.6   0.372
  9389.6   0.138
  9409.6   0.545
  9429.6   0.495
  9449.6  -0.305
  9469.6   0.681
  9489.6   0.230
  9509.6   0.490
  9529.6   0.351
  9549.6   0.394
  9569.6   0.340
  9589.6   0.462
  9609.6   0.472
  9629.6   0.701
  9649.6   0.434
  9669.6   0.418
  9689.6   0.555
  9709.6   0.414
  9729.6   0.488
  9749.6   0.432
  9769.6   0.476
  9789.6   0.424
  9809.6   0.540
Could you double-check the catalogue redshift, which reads 0.90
